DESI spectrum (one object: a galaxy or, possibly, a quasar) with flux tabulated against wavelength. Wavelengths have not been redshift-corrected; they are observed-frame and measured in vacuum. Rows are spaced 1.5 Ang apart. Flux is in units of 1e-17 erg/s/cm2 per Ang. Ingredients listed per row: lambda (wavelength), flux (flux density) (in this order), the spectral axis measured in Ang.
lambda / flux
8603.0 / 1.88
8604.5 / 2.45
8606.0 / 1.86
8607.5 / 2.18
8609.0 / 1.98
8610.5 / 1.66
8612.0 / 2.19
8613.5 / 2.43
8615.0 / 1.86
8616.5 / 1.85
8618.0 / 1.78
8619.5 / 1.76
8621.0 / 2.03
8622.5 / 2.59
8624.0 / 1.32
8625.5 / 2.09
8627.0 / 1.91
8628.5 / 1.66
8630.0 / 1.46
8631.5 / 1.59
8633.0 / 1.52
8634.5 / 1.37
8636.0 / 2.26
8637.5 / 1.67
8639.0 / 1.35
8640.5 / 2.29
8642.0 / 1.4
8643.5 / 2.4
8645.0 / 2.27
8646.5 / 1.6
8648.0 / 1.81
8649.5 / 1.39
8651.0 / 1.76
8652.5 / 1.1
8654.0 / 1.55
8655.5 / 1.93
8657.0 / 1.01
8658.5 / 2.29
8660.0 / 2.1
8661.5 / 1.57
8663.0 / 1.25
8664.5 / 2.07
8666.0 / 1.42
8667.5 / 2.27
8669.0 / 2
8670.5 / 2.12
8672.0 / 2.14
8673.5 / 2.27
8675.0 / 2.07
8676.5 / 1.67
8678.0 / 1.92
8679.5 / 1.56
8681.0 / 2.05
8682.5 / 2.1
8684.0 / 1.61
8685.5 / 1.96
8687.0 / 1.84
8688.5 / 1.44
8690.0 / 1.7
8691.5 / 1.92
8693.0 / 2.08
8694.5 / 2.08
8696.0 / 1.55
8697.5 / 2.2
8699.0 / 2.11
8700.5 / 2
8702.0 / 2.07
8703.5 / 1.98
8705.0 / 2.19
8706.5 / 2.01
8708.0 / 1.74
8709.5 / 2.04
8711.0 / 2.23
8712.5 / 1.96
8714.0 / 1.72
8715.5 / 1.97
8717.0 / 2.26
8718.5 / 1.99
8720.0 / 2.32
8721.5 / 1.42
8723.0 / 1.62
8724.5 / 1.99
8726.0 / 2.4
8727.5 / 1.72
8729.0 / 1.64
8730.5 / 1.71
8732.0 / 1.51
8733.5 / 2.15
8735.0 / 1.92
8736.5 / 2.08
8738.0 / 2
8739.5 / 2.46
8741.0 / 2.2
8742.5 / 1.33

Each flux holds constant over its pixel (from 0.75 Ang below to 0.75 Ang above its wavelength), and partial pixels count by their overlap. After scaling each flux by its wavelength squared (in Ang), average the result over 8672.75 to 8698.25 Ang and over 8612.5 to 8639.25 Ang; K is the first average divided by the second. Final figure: 1.1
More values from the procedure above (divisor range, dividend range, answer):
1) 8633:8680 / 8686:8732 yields 1.08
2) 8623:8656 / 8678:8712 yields 1.14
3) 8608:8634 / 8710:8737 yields 1.06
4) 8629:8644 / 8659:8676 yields 1.13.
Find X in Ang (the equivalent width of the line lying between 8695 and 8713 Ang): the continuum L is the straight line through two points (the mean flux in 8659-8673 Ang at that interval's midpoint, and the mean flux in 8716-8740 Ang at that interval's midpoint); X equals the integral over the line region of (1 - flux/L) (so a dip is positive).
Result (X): -0.8 Ang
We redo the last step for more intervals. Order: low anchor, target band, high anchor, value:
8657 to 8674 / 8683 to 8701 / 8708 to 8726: 0.58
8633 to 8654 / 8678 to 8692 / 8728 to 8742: 0.20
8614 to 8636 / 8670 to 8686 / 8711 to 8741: -0.61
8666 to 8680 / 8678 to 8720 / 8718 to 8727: 0.37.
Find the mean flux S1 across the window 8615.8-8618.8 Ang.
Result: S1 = 1.81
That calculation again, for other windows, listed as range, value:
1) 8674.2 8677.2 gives 1.88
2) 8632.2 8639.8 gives 1.64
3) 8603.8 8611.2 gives 2.03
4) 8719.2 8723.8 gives 1.79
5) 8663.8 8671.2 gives 1.97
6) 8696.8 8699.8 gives 2.15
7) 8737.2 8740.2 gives 2.22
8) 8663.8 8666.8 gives 1.75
